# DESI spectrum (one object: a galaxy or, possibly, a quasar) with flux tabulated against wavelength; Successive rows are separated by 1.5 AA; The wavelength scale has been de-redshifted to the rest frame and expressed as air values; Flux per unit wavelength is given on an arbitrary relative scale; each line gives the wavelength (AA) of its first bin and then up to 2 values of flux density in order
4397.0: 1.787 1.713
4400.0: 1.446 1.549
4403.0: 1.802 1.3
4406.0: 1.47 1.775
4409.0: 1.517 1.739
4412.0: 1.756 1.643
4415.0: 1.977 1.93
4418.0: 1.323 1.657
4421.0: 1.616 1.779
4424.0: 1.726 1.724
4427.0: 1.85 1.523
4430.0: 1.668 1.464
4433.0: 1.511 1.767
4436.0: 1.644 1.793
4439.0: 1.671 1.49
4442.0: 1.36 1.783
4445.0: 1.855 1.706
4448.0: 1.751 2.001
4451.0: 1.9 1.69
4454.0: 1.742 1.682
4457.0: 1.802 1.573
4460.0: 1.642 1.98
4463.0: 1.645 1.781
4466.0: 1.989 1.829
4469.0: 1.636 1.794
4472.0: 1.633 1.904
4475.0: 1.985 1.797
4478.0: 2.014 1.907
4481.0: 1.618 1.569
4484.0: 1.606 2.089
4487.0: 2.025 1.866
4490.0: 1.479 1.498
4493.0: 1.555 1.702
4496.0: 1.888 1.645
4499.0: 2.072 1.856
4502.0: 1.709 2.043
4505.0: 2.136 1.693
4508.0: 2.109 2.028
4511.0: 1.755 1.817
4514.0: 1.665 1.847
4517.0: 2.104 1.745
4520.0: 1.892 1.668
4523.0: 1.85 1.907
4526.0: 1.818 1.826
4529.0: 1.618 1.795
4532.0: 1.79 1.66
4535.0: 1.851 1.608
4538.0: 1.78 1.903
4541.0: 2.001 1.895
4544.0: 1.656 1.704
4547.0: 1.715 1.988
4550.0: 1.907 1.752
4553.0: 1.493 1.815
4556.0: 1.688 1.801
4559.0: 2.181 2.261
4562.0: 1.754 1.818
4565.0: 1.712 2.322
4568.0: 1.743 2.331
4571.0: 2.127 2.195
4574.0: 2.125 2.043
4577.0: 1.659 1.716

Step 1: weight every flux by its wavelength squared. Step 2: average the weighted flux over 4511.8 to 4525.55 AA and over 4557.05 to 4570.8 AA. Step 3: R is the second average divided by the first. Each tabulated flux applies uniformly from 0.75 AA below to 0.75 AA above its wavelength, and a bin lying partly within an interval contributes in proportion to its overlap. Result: 1.11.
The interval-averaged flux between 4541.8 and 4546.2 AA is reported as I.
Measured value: 1.75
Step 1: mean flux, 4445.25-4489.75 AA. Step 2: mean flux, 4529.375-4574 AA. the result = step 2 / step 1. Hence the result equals 1.0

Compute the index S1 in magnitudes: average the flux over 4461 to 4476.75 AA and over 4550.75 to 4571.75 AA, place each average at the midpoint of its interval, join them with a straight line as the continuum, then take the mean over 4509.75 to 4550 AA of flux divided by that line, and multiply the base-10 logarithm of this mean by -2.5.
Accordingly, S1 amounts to 0.04 mag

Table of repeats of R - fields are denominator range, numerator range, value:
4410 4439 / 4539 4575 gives 1.20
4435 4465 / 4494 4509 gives 1.12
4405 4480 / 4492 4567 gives 1.10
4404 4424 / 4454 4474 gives 1.08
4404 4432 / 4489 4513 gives 1.13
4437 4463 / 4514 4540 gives 1.08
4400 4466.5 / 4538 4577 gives 1.19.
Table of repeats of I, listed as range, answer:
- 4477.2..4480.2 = 1.96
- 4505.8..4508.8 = 1.91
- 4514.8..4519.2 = 1.9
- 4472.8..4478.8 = 1.93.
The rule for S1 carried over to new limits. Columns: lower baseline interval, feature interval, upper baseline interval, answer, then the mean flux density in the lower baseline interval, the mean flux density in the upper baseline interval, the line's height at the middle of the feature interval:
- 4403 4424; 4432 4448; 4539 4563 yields 0.024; 1.66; 1.84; 1.7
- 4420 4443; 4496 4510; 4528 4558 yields -0.115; 1.64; 1.77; 1.72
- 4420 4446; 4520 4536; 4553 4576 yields 0.064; 1.66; 1.98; 1.89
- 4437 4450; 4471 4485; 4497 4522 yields 0.004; 1.71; 1.87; 1.79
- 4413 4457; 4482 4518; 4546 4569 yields -0.021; 1.7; 1.87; 1.79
